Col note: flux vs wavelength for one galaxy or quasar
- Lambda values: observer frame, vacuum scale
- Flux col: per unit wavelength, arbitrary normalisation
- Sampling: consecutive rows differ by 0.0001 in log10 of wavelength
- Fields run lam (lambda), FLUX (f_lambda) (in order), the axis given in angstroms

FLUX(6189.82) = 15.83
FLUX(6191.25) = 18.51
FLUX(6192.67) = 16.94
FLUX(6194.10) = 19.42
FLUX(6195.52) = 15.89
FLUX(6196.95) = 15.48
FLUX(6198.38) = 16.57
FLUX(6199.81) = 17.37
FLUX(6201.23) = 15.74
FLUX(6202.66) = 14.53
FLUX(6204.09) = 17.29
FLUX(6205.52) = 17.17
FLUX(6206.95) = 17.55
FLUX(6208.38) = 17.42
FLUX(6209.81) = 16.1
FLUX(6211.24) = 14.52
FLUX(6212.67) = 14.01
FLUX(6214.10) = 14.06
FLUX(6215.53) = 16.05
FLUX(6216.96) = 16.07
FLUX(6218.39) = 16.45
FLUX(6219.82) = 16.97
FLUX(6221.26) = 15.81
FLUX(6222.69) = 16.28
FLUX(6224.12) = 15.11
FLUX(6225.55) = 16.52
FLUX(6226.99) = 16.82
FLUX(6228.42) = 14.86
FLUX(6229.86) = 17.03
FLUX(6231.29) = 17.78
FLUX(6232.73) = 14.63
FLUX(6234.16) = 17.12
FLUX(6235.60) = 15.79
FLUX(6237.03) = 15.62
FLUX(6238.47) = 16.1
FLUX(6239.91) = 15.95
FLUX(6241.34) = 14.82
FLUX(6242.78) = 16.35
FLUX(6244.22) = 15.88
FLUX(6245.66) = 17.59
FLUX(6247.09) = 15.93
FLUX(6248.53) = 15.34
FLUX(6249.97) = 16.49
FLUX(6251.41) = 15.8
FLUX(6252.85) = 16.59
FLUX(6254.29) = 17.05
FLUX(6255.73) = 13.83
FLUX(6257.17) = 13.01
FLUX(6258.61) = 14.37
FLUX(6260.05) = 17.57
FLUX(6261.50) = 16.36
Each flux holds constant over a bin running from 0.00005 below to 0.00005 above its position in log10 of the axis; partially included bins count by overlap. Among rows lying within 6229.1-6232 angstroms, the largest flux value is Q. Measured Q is 17.78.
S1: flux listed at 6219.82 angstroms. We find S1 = 16.97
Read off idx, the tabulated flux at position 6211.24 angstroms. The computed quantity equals 14.52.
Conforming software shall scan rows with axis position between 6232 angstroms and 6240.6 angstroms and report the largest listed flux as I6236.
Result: 17.12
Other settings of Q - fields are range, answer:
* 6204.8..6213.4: 17.55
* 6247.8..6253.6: 16.59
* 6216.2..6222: 16.97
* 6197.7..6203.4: 17.37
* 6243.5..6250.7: 17.59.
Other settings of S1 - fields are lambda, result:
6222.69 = 16.28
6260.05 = 17.57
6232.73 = 14.63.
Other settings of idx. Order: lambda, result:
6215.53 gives 16.05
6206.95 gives 17.55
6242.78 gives 16.35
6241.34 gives 14.82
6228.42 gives 14.86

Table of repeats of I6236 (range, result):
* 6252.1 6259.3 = 17.05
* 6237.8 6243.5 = 16.35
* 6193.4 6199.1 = 19.42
